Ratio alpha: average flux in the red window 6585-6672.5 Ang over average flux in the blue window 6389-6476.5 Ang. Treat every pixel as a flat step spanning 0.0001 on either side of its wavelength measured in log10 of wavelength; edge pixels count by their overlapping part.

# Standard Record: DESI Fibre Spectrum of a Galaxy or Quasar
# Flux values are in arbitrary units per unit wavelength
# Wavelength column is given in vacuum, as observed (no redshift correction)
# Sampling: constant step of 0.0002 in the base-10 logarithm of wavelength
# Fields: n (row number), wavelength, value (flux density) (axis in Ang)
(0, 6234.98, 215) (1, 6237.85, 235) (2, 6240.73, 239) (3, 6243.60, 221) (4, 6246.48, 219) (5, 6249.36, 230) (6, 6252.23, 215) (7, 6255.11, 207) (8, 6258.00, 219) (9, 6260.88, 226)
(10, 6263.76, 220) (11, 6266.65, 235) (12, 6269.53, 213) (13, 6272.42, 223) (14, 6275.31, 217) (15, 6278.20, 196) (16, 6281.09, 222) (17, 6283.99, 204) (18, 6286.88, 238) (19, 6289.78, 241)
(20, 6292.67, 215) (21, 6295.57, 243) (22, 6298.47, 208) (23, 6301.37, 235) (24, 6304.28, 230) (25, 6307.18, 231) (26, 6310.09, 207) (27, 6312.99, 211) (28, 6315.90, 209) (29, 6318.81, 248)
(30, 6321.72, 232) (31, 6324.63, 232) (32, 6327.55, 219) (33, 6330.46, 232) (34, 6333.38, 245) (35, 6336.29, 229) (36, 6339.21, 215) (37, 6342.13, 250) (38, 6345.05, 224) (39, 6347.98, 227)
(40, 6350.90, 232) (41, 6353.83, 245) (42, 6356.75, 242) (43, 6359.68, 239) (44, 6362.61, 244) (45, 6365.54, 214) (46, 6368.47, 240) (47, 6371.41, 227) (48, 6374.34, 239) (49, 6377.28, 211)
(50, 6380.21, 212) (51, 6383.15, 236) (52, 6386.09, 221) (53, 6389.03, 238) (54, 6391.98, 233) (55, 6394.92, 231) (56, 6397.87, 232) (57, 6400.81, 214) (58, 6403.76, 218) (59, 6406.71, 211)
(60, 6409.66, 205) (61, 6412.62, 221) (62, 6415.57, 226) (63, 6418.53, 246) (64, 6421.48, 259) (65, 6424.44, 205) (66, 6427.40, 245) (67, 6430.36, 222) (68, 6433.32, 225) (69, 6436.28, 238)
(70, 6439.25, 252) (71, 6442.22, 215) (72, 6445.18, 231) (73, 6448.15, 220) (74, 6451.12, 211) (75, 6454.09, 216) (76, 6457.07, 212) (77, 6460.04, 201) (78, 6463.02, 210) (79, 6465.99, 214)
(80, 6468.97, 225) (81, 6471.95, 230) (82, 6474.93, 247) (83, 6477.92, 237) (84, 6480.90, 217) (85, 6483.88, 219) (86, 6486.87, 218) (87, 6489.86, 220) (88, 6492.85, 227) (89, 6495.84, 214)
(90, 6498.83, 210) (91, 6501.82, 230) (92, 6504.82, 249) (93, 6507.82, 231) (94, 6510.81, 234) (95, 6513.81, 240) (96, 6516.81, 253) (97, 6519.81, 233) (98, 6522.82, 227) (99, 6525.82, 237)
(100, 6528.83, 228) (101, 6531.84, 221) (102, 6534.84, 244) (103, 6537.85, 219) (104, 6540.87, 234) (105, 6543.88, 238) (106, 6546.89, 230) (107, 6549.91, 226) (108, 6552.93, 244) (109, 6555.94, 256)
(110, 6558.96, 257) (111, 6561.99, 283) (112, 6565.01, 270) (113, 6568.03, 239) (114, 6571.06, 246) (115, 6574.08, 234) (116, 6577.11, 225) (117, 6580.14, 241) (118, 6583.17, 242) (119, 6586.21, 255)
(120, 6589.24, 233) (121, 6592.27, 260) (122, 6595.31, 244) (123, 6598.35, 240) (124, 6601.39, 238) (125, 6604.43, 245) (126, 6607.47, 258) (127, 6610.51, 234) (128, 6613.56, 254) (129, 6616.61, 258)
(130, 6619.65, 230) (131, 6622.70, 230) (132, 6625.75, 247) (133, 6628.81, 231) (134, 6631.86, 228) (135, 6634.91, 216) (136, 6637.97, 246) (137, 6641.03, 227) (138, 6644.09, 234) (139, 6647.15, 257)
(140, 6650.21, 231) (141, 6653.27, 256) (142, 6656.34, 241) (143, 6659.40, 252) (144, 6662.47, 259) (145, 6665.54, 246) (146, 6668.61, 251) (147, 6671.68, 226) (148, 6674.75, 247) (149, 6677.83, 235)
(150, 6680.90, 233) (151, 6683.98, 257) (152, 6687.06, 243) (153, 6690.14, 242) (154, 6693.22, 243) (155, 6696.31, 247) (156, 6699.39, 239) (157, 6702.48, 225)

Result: 1.1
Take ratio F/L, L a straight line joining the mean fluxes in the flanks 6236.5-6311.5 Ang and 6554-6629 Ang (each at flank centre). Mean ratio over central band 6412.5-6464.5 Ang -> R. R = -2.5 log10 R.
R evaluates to 0.045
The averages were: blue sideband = 223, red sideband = 246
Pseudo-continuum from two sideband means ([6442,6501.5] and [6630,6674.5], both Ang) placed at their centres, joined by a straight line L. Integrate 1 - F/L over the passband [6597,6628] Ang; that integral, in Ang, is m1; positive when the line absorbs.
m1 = -0.9 Ang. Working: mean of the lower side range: 220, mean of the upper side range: 241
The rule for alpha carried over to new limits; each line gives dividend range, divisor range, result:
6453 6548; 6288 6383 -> 0.99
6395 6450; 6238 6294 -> 1.03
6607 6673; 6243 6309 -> 1.09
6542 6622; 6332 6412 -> 1.07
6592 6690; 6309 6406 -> 1.06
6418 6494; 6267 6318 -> 1.02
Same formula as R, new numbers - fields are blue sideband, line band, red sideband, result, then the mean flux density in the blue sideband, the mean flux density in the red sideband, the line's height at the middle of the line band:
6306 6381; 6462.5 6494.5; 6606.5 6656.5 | 0.05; 229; 240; 234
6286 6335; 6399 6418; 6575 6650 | 0.07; 228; 240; 232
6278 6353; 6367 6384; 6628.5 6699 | 0.01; 227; 241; 229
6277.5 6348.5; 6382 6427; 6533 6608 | 0.03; 226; 244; 232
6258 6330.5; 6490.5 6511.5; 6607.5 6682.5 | 0.03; 223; 241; 234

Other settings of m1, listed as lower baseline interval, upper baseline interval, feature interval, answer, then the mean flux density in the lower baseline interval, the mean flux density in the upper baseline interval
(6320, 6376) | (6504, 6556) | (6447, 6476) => 2.0 Ang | 233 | 235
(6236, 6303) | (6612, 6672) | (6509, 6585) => -1.1 Ang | 223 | 241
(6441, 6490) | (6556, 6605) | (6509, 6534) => -0.1 Ang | 220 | 247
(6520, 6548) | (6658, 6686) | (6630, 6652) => 0.7 Ang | 231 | 245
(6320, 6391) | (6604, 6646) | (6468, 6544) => 1.7 Ang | 231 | 238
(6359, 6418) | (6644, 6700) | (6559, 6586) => -1.2 Ang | 226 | 245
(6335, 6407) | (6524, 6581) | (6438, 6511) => 3.8 Ang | 229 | 241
